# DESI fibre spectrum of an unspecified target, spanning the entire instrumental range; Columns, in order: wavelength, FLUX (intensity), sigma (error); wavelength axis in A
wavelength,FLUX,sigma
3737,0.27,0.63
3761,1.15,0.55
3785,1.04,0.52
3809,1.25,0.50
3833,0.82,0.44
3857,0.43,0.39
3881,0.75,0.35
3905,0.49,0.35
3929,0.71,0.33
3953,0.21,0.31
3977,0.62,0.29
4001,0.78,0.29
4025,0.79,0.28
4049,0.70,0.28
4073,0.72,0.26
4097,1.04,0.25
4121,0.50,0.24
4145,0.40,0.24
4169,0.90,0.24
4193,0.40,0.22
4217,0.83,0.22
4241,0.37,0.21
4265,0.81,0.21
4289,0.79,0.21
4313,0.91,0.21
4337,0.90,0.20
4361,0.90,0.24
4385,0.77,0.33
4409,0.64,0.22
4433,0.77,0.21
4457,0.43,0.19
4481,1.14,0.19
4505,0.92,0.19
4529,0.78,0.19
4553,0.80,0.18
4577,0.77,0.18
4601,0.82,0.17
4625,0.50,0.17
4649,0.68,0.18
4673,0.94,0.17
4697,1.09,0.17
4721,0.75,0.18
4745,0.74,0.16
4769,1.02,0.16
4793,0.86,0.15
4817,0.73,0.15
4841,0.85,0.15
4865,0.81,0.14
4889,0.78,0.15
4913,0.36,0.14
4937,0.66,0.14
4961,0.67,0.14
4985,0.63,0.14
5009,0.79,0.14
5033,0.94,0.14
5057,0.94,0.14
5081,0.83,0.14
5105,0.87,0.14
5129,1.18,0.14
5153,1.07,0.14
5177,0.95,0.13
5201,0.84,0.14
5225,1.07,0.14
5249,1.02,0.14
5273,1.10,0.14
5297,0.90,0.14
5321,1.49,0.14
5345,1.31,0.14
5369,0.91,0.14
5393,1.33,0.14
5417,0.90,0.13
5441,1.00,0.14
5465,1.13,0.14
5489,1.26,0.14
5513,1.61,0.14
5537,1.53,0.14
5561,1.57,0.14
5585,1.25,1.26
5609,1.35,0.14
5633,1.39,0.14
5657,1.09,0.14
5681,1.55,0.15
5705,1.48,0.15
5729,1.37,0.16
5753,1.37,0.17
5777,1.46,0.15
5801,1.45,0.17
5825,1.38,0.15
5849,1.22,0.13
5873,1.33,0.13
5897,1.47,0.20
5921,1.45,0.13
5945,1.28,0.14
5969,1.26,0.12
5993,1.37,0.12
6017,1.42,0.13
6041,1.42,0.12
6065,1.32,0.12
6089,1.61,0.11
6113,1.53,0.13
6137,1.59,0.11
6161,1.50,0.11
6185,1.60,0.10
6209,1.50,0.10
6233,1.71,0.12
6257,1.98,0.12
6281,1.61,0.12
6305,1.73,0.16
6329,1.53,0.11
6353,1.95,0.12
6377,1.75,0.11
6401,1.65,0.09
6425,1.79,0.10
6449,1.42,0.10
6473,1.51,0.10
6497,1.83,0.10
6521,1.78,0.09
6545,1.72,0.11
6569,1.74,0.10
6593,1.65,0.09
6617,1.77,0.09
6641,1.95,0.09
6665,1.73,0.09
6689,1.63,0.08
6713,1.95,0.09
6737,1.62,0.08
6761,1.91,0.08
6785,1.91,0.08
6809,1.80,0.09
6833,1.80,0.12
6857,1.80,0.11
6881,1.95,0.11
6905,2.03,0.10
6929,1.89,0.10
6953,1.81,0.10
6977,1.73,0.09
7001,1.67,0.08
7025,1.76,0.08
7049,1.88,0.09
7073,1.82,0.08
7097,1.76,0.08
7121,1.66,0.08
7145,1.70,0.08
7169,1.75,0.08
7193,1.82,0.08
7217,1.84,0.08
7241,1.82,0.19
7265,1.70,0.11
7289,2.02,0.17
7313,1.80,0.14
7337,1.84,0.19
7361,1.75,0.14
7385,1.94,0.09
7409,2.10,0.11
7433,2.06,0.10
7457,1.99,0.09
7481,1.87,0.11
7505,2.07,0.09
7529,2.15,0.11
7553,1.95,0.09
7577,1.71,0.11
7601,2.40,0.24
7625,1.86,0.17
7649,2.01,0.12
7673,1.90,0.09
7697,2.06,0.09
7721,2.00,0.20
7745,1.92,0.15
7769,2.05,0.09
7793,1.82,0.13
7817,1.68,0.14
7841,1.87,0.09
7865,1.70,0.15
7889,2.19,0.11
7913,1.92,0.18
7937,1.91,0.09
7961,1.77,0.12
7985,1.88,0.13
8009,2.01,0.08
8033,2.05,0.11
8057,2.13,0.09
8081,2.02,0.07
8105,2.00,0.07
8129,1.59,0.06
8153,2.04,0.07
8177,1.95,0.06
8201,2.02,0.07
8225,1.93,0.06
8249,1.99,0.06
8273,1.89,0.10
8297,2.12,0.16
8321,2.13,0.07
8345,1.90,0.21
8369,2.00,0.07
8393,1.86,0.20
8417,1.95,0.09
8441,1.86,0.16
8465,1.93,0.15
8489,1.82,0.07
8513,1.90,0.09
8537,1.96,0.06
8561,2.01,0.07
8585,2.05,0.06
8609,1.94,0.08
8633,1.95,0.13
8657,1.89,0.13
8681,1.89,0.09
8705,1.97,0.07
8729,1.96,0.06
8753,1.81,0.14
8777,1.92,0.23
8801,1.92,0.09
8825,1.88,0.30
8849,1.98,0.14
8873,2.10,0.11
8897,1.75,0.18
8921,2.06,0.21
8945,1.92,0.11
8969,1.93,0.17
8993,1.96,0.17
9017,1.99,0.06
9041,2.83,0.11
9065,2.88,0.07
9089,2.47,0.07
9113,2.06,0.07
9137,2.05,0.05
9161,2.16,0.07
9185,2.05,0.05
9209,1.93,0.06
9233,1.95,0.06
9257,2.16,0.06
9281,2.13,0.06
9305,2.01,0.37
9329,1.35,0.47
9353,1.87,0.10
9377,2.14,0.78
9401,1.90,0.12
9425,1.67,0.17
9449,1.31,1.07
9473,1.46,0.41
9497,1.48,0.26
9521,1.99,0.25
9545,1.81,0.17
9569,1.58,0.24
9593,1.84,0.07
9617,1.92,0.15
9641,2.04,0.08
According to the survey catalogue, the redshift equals 0.38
